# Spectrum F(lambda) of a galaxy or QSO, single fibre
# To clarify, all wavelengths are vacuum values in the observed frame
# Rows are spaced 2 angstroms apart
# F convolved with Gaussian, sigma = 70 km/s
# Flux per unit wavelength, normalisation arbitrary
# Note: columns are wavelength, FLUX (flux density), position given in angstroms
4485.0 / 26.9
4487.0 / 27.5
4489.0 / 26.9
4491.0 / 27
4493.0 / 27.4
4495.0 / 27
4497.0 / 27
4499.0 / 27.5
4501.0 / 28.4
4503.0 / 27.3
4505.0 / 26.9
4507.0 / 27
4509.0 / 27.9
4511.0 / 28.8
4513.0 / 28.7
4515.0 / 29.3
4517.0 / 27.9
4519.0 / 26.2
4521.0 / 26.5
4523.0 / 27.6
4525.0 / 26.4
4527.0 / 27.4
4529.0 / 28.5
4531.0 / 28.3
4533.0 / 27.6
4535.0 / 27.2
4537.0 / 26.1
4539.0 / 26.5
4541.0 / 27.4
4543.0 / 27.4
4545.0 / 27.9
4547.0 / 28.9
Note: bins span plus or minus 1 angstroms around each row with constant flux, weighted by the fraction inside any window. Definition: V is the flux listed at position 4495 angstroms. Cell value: 27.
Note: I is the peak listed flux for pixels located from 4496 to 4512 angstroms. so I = 28.8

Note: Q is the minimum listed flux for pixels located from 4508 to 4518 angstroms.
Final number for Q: 27.9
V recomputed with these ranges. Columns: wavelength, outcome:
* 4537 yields 26.1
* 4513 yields 28.7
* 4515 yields 29.3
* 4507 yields 27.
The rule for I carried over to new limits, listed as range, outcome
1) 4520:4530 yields 28.5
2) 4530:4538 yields 28.3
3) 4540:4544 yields 27.4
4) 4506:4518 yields 29.3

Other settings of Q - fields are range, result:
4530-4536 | 27.2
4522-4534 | 26.4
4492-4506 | 26.9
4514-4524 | 26.2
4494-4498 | 27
